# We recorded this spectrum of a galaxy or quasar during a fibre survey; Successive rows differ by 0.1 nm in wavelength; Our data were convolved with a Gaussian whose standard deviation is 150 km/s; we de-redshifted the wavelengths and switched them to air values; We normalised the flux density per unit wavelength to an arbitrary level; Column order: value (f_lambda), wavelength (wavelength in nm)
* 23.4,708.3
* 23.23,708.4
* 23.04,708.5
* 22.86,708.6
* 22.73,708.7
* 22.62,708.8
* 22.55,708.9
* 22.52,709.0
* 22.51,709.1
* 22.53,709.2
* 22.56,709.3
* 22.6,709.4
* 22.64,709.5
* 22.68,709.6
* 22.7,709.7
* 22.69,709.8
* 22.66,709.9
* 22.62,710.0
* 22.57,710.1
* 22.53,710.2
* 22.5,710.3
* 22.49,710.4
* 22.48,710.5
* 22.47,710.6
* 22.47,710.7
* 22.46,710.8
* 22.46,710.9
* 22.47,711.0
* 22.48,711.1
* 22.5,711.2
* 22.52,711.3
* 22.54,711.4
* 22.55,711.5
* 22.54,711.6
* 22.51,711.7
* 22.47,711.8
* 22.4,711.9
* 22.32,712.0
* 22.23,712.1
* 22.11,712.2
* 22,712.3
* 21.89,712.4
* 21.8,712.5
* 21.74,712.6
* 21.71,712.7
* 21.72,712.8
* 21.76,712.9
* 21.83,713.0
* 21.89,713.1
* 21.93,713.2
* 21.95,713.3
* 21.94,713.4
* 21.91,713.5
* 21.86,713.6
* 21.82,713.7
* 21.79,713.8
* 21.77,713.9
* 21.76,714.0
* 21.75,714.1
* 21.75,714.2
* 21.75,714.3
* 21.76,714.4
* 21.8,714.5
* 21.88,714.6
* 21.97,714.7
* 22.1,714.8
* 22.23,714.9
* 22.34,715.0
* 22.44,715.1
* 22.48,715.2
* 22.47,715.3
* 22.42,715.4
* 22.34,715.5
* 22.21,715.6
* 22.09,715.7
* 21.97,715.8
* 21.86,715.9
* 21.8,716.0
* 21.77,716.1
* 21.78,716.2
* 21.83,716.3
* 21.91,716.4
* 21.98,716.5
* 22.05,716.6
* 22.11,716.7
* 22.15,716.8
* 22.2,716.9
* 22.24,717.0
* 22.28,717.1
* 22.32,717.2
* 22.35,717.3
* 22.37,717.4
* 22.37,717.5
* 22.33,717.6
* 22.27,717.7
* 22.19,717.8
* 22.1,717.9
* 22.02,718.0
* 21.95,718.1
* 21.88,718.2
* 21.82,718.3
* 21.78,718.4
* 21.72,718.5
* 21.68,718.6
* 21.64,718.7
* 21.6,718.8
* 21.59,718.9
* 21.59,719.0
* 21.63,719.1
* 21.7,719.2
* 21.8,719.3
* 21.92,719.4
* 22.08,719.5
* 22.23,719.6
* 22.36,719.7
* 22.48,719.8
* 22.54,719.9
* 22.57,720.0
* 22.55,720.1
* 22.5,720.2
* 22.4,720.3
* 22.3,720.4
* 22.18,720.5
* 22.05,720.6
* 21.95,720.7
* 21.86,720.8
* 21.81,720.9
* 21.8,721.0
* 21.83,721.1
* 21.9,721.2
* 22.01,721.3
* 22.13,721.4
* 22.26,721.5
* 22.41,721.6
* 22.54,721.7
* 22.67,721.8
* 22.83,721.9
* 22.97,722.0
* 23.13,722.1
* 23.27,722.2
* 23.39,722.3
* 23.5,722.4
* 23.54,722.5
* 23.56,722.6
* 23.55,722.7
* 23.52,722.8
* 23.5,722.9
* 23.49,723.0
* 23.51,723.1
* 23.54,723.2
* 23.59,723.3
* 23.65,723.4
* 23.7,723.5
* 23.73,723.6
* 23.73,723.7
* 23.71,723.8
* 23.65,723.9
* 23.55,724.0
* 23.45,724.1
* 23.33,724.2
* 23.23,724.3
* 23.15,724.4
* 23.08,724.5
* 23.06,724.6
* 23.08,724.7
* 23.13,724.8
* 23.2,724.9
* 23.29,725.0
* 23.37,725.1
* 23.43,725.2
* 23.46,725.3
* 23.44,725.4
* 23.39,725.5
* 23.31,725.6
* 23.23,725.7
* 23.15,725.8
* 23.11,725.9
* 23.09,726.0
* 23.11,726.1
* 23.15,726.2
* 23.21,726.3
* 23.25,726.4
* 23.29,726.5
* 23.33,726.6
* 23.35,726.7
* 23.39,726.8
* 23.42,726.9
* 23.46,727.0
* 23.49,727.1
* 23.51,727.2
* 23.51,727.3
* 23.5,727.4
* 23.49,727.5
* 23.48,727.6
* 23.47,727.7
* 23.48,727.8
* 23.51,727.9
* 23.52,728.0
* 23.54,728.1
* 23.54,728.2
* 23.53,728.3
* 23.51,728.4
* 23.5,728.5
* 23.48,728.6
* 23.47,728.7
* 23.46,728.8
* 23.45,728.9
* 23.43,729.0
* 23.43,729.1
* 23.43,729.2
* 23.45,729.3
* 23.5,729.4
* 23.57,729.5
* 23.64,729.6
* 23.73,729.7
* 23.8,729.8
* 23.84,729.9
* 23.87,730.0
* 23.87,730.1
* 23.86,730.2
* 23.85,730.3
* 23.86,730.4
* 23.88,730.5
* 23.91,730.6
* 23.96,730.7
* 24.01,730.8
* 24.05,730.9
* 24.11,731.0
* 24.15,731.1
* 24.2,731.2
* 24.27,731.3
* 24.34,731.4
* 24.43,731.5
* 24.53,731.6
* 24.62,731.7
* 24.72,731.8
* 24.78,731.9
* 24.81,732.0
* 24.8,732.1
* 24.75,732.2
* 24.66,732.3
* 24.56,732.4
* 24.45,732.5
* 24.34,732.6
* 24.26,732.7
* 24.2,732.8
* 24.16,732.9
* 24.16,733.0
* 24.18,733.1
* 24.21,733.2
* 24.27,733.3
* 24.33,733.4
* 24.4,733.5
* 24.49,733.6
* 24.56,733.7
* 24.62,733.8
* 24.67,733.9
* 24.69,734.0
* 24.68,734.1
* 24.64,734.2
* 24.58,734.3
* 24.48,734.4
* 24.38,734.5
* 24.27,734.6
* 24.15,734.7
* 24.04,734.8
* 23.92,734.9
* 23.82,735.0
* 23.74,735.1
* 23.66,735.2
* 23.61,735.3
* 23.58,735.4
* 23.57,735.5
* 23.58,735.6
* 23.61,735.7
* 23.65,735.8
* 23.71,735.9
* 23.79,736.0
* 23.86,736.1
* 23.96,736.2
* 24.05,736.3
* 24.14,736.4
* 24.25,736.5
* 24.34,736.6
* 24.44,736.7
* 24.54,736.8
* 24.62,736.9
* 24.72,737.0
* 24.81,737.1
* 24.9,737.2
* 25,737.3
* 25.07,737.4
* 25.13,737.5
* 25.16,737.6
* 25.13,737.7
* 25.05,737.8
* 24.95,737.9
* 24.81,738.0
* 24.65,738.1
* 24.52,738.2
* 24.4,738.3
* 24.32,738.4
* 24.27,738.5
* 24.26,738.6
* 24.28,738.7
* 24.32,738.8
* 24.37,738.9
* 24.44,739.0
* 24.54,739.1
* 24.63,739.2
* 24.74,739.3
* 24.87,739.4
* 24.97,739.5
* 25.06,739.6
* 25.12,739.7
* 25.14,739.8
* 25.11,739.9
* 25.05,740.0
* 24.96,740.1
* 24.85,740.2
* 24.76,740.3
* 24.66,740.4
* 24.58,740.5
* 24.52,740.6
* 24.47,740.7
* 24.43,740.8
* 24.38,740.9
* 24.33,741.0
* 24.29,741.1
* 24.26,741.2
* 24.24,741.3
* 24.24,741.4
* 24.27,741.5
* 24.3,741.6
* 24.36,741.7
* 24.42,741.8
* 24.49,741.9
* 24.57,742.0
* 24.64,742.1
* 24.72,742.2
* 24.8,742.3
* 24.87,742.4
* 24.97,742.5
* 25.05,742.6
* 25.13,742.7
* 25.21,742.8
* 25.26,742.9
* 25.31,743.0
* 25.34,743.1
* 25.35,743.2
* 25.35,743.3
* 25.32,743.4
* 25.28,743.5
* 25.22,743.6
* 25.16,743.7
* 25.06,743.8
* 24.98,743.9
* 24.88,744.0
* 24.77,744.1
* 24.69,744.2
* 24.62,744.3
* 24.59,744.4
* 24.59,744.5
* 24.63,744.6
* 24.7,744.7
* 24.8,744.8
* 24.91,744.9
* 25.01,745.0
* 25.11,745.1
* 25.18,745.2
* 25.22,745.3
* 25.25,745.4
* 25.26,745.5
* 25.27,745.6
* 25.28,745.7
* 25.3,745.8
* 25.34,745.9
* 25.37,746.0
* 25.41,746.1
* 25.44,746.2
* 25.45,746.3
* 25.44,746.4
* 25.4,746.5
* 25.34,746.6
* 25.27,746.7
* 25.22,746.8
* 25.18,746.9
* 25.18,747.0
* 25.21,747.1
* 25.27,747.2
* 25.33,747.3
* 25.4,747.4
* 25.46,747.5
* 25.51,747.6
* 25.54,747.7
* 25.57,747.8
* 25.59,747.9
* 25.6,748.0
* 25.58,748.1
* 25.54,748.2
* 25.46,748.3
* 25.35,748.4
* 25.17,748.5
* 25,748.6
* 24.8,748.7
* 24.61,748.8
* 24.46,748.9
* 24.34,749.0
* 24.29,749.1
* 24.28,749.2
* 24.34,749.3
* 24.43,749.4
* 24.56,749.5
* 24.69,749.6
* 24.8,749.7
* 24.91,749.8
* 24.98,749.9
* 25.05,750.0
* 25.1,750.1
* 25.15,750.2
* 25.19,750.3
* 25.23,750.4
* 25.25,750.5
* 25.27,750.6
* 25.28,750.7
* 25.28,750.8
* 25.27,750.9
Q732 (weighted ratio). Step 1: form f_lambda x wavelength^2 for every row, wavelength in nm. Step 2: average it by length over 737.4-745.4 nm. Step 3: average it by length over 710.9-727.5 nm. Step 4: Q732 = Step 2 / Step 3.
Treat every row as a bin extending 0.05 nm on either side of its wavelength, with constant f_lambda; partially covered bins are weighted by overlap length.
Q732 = 1.2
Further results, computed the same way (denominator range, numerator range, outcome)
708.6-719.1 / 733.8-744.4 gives 1.19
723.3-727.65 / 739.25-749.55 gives 1.12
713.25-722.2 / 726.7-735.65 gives 1.13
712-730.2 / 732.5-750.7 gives 1.15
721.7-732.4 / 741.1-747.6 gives 1.11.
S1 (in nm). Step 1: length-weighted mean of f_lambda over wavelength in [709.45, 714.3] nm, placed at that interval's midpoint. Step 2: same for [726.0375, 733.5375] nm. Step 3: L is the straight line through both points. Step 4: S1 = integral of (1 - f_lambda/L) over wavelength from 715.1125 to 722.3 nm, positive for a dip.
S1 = 0.22 nm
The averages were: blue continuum 22.2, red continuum 23.9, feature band 22.2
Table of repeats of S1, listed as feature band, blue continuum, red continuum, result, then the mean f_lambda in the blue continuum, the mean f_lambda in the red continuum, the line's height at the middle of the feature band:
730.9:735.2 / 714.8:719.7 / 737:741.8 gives -0.08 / 22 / 24.7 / 23.9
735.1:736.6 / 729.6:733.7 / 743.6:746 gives 0.04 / 24.2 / 25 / 24.5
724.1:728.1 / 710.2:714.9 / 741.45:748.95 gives 0.00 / 22.1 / 25.1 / 23.3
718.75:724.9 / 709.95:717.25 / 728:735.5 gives 0.07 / 22.1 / 24.1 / 23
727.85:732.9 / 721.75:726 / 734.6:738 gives -0.03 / 23.4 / 24.3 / 23.8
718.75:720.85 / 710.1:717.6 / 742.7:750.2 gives 0.05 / 22.1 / 25.1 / 22.7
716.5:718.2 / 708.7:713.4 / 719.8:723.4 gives 0.03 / 22.4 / 22.7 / 22.6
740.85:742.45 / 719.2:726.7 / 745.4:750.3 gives 0.01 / 22.9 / 25.1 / 24.6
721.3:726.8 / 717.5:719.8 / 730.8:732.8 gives -0.07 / 21.9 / 24.4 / 23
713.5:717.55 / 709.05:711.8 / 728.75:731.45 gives 0.15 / 22.5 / 23.8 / 22.9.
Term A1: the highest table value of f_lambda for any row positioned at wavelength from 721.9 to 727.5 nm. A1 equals 23.73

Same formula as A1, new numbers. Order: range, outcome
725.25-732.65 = 24.81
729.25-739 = 25.16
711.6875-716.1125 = 22.51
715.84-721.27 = 22.57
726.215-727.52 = 23.51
